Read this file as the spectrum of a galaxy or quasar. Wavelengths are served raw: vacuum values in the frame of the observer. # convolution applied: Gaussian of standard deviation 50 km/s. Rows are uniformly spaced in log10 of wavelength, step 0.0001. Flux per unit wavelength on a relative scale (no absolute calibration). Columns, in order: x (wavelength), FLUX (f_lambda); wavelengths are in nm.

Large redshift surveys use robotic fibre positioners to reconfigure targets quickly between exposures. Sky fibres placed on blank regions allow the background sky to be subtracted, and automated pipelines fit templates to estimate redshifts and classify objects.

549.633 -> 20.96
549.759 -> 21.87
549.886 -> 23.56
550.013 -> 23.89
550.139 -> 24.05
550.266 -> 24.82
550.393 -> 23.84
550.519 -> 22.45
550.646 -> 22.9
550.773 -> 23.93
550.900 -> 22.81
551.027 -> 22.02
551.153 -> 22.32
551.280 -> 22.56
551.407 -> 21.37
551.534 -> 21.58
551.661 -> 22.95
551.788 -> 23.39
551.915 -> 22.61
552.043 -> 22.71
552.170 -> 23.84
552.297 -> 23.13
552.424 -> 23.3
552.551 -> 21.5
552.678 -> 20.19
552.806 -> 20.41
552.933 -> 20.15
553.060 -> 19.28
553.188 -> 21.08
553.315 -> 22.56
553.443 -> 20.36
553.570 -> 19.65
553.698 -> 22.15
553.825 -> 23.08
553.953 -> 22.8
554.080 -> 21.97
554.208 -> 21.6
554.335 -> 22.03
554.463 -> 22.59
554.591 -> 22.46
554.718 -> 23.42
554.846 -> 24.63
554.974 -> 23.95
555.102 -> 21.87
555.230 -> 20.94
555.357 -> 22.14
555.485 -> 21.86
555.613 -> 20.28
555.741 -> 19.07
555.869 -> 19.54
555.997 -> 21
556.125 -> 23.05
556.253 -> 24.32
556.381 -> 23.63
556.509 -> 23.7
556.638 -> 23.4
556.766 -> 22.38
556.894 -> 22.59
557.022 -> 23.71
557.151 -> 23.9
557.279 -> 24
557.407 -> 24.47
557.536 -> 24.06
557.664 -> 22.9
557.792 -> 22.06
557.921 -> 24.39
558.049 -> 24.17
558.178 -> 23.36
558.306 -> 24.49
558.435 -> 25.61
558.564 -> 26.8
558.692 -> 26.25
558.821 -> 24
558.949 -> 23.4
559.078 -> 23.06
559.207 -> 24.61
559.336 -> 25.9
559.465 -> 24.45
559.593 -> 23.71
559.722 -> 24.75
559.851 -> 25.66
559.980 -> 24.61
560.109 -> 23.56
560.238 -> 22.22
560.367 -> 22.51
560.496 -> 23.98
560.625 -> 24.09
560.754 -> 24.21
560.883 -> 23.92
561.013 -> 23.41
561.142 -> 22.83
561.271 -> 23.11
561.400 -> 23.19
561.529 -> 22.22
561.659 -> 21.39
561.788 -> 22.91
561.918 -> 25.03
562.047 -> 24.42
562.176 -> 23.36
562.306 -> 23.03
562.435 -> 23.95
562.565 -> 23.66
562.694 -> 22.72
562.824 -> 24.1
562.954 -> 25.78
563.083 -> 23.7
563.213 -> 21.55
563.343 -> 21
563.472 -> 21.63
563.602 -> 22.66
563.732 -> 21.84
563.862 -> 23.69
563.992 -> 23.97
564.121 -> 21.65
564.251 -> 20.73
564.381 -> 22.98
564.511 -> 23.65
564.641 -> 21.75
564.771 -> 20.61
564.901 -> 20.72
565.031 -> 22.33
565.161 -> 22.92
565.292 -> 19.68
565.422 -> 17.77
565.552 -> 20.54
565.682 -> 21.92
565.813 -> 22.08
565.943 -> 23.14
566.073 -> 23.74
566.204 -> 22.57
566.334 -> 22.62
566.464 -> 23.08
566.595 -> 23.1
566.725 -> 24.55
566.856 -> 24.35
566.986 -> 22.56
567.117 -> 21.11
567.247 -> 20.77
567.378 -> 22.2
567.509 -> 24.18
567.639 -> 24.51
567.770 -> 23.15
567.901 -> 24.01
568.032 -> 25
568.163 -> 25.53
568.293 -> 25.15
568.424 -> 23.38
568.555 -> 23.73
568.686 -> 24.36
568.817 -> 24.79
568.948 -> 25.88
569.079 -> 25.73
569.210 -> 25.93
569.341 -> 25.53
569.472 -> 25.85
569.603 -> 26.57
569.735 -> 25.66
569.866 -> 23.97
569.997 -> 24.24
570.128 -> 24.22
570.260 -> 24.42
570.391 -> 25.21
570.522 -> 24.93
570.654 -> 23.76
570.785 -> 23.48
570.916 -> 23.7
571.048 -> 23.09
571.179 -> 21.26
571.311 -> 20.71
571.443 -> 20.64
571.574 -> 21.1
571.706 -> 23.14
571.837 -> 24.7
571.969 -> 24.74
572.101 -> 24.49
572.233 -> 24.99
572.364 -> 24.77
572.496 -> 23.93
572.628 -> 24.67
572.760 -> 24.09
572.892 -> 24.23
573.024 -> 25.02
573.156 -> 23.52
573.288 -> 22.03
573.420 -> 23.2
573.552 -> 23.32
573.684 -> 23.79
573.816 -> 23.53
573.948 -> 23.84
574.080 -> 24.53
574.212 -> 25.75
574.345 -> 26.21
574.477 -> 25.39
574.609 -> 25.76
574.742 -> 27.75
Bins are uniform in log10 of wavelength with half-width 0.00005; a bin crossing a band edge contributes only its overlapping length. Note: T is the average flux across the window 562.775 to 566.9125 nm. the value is 22.4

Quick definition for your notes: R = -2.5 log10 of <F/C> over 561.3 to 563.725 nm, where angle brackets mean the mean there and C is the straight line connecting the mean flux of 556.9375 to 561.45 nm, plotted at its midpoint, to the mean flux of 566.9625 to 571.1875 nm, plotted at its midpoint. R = 0.046 mag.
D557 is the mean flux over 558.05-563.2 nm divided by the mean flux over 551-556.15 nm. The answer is 1.09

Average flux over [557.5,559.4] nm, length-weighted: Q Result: 24.3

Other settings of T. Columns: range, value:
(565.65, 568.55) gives 23.3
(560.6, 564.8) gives 23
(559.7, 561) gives 23.9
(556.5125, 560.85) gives 24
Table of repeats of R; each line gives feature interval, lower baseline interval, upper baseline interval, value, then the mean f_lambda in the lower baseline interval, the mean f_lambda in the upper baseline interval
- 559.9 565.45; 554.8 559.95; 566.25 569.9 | 0.047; 23.5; 24.2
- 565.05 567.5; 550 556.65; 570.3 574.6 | 0.054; 22.3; 23.8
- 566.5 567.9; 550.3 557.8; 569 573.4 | 0.027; 22.4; 24.1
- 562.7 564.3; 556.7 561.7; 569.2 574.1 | 0.055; 23.9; 23.9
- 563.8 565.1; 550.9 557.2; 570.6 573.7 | 0.032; 22.1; 23.4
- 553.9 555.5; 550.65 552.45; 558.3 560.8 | 0.042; 22.7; 24.4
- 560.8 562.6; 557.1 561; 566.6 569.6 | 0.040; 24.2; 24.2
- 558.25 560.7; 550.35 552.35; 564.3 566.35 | -0.103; 22.8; 21.8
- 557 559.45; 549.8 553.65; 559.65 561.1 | -0.036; 22.3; 23.9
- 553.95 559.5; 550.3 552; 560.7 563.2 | -0.004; 22.7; 23.5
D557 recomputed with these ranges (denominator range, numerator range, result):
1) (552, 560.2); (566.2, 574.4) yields 1.05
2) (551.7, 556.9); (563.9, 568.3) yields 1.02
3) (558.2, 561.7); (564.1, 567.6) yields 0.92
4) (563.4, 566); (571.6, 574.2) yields 1.10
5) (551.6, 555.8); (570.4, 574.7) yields 1.09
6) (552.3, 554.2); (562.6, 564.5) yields 1.06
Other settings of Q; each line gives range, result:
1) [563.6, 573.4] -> 23.4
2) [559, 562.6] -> 23.7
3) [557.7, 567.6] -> 23.1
